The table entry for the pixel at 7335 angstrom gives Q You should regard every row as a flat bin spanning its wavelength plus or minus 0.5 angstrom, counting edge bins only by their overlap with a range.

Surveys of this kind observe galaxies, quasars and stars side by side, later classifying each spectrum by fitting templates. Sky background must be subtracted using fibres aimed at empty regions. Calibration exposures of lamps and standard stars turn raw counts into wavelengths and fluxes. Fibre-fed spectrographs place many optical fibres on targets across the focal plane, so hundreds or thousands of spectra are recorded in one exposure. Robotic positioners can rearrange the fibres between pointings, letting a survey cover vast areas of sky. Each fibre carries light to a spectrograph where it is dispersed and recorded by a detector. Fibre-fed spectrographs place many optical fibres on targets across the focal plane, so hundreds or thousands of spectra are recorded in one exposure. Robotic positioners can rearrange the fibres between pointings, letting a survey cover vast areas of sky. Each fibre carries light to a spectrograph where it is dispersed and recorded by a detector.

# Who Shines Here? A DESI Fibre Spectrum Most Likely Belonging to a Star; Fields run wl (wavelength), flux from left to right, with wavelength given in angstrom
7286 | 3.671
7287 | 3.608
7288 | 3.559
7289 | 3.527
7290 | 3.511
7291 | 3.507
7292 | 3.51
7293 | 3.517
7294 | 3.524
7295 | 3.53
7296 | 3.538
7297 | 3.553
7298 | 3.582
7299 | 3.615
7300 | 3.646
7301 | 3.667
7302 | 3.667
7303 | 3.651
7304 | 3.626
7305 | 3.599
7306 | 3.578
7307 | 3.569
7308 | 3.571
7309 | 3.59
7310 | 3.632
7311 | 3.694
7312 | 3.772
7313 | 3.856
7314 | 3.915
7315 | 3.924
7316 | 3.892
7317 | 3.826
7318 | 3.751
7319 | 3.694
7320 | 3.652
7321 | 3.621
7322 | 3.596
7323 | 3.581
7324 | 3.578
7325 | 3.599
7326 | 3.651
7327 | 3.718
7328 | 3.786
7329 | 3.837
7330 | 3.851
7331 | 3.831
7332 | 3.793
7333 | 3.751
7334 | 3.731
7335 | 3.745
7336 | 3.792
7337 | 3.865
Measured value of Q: 3.745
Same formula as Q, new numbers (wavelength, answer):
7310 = 3.632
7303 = 3.651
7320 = 3.652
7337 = 3.865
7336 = 3.792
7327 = 3.718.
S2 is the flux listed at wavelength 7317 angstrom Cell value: 3.826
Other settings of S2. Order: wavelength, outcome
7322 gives 3.596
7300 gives 3.646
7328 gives 3.786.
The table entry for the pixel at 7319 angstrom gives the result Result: 3.694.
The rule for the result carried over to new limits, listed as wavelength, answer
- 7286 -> 3.671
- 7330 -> 3.851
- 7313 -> 3.856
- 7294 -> 3.524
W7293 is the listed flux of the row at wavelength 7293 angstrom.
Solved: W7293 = 3.517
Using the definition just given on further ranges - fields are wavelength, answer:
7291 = 3.507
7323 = 3.581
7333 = 3.751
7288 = 3.559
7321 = 3.621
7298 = 3.582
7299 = 3.615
